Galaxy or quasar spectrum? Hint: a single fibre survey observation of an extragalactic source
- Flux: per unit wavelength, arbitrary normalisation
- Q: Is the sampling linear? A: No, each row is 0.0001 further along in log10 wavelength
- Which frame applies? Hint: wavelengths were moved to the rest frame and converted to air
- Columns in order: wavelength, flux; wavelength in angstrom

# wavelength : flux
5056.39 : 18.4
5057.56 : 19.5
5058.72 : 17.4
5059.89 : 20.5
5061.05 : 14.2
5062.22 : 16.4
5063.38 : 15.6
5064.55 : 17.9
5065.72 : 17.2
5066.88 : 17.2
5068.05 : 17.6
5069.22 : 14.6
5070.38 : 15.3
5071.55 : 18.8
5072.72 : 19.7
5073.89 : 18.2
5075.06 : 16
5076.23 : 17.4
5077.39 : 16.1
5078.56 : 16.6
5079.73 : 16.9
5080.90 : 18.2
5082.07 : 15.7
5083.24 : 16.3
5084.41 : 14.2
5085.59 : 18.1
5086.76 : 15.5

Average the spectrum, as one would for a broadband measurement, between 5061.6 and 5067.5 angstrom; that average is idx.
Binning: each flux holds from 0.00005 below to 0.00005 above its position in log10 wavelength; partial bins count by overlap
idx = 16.8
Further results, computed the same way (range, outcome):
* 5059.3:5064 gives 16.7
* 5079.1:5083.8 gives 16.8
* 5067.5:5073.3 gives 17.2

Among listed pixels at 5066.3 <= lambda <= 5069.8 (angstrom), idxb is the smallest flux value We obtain 14.6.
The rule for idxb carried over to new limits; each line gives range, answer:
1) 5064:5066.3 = 17.2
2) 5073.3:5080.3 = 16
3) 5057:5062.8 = 14.2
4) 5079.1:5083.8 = 15.7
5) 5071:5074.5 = 18.2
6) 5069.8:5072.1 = 15.3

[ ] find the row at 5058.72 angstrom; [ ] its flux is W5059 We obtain 17.4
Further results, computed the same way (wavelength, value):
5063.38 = 15.6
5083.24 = 16.3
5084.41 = 14.2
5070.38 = 15.3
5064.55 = 17.9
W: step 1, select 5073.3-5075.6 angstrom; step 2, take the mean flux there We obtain 17.1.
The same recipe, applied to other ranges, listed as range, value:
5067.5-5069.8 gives 16.1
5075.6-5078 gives 16.8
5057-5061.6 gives 17.9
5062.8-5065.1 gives 16.7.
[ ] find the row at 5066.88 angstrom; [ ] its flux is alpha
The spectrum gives 17.2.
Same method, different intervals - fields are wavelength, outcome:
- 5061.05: 14.2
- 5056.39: 18.4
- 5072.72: 19.7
